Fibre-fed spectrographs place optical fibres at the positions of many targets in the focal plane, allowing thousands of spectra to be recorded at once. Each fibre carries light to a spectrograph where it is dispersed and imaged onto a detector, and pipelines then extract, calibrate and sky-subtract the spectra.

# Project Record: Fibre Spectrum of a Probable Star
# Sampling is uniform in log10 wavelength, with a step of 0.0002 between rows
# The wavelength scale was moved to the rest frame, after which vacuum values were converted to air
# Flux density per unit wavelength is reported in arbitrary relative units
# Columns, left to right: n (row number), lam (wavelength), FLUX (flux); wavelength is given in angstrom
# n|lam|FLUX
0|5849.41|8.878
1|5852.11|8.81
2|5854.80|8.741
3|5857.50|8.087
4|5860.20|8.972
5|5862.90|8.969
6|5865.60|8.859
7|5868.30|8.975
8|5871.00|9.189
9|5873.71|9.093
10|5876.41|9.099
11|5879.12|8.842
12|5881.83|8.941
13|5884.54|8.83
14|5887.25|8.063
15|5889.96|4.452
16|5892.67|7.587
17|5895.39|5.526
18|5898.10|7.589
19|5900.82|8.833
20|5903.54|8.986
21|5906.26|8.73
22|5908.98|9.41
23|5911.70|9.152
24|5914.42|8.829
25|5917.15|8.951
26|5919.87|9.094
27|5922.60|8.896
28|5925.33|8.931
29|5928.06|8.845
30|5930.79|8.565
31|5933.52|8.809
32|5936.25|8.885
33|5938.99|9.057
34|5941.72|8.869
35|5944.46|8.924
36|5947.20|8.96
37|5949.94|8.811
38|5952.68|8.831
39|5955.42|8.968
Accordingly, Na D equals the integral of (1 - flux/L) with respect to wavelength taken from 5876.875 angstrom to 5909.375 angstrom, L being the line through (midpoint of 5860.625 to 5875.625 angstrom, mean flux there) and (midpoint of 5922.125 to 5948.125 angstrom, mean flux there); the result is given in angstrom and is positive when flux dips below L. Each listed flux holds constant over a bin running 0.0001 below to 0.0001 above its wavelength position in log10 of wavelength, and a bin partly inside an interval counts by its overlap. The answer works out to 3.60 angstrom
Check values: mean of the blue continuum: 9.02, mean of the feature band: 7.97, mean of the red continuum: 8.87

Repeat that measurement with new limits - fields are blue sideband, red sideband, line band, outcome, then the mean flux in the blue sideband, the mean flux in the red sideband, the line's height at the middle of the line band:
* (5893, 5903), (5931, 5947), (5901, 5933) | -3.2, 7.48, 8.89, 8.13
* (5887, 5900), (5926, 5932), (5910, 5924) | -1.7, 6.61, 8.73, 8.02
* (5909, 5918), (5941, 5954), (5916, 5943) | 0.2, 9.04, 8.88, 8.96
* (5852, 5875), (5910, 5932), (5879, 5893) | 1.9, 8.86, 8.92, 8.88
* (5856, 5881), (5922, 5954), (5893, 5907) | 1.6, 8.9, 8.86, 8.88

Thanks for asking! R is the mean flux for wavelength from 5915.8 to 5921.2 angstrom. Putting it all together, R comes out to 9.03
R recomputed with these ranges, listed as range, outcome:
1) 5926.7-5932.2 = 8.71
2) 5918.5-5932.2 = 8.87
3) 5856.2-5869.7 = 8.78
